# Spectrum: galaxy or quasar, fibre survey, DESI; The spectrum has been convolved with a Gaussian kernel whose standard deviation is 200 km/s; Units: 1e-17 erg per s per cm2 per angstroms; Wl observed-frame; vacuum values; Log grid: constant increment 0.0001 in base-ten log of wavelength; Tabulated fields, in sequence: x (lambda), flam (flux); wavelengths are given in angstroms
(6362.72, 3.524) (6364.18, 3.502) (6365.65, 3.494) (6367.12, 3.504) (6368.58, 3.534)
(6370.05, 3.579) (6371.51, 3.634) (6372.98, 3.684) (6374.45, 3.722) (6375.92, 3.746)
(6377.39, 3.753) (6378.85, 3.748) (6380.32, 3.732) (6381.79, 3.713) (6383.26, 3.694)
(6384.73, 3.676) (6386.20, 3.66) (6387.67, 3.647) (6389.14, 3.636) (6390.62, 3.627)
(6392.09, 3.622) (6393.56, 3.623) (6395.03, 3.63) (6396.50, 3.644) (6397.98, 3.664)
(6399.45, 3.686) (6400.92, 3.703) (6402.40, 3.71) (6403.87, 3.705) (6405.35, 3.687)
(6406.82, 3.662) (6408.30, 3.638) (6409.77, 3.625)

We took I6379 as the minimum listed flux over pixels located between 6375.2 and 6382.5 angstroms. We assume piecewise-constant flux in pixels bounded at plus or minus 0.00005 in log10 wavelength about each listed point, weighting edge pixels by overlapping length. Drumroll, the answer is 3.713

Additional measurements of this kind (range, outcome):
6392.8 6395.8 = 3.623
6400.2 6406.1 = 3.687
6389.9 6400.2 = 3.622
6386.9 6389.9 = 3.636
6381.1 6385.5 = 3.676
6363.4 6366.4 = 3.494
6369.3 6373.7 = 3.579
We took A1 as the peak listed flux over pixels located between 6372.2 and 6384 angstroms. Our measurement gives 3.753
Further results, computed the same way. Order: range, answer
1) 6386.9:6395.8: 3.647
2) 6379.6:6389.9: 3.732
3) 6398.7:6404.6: 3.71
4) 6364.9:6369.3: 3.534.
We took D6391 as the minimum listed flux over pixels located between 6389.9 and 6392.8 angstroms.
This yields 3.622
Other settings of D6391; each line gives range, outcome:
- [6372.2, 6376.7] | 3.684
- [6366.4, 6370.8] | 3.504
